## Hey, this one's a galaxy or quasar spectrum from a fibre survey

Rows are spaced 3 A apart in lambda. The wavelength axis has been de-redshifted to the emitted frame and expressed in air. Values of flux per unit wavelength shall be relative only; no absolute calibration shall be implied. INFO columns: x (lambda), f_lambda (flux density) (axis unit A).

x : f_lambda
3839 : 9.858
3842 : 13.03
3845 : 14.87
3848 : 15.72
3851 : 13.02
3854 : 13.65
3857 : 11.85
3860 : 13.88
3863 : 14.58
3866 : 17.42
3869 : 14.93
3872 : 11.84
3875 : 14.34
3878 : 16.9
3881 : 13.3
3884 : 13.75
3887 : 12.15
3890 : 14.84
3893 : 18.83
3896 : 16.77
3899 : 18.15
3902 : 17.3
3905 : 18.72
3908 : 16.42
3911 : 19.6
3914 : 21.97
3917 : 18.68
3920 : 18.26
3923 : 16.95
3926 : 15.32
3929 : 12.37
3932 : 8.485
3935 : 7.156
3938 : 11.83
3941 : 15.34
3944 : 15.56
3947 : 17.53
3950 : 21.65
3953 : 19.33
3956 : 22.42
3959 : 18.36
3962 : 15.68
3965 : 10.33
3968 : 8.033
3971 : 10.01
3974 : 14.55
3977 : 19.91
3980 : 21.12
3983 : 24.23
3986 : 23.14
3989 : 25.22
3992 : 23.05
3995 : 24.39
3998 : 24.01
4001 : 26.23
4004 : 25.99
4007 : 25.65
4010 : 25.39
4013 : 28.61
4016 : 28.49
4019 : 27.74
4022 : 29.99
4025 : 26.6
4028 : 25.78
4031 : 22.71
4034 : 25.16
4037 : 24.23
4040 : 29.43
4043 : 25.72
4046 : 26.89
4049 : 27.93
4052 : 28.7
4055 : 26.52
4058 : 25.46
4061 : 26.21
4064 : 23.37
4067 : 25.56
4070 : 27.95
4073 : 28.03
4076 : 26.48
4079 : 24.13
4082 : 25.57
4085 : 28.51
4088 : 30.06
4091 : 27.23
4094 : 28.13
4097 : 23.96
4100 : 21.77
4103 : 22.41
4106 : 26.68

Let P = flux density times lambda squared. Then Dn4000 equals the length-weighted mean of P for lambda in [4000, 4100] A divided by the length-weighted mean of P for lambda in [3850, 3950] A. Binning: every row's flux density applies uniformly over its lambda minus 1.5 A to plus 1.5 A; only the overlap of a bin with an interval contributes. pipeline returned 1.9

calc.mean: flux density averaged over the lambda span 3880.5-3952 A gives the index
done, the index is 15.9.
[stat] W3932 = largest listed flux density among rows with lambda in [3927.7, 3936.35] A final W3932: 12.37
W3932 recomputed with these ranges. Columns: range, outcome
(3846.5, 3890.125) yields 17.42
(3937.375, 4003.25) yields 26.23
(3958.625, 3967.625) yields 18.36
